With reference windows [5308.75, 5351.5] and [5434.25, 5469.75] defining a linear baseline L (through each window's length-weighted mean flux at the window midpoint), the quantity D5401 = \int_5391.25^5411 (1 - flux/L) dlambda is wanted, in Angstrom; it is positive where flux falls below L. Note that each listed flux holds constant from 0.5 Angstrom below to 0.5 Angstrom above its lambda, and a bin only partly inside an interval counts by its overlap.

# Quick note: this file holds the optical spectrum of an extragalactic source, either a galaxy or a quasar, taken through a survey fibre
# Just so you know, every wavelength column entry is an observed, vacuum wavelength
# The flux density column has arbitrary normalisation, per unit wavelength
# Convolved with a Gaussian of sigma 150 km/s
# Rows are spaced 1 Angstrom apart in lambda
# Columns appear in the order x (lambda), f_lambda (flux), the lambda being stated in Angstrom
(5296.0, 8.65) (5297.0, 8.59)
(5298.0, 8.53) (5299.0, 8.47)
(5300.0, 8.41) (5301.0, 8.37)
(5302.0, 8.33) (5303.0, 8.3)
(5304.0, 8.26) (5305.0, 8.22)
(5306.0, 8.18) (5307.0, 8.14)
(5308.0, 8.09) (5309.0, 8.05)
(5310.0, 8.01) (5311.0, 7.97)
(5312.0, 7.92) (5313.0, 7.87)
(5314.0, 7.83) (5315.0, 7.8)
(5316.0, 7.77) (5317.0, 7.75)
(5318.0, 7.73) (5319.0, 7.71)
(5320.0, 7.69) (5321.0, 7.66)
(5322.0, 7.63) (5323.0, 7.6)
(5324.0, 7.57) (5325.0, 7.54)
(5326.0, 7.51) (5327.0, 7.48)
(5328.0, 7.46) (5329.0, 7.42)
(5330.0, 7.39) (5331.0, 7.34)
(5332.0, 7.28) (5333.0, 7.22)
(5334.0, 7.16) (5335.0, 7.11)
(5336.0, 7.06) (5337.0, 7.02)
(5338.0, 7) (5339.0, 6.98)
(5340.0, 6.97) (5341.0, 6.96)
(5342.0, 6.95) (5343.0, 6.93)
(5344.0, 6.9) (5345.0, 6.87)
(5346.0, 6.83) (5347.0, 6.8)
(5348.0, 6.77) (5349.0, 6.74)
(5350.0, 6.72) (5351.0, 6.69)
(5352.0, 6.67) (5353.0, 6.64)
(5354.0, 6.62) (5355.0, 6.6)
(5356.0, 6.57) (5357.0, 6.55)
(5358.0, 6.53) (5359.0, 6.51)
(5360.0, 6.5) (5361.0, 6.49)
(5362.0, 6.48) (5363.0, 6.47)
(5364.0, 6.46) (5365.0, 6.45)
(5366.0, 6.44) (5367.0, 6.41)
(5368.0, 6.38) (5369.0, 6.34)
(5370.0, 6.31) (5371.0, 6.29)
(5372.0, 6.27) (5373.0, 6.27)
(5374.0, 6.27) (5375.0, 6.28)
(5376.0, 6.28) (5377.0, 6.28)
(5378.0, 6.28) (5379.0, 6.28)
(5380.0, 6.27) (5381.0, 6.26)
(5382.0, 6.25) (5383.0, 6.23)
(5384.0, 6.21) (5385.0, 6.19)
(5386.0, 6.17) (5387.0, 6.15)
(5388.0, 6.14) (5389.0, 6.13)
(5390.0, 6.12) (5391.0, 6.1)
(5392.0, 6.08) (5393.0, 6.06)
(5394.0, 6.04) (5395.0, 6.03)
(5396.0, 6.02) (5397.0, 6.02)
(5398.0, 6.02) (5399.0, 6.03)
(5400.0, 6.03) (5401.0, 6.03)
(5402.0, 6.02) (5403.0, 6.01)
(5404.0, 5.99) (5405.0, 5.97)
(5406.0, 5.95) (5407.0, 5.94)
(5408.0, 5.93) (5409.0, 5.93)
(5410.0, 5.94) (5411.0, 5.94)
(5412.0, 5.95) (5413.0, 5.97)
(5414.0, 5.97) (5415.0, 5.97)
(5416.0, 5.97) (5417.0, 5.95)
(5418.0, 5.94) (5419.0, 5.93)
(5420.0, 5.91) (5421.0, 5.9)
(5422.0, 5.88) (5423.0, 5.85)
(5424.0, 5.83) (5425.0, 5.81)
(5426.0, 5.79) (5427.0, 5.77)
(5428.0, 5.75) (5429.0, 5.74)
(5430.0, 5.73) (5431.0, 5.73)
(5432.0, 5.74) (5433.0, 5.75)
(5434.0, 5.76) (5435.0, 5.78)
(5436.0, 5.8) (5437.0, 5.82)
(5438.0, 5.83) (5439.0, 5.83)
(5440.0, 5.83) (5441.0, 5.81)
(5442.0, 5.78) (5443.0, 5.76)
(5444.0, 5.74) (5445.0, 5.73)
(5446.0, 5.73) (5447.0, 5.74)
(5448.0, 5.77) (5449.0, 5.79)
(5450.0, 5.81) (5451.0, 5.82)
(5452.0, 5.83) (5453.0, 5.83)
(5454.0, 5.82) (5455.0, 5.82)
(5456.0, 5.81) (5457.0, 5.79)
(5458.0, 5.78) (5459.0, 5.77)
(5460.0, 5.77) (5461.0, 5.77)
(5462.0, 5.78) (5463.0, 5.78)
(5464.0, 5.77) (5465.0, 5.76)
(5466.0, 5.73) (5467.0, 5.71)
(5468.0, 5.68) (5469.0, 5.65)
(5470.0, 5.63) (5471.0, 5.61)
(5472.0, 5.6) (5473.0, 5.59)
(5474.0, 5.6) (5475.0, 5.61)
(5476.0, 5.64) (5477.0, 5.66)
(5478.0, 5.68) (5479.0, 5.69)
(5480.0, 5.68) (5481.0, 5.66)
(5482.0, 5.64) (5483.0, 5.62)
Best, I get 1.3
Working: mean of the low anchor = 7.34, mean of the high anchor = 5.78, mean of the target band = 6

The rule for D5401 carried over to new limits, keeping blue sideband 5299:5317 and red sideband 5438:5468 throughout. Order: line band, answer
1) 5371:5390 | 1.93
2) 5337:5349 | 1.00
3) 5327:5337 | 0.57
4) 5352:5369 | 1.75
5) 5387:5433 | 3.68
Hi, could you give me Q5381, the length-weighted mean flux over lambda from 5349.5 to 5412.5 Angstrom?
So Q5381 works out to 6.25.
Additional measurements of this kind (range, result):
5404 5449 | 5.85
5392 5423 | 5.97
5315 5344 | 7.35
